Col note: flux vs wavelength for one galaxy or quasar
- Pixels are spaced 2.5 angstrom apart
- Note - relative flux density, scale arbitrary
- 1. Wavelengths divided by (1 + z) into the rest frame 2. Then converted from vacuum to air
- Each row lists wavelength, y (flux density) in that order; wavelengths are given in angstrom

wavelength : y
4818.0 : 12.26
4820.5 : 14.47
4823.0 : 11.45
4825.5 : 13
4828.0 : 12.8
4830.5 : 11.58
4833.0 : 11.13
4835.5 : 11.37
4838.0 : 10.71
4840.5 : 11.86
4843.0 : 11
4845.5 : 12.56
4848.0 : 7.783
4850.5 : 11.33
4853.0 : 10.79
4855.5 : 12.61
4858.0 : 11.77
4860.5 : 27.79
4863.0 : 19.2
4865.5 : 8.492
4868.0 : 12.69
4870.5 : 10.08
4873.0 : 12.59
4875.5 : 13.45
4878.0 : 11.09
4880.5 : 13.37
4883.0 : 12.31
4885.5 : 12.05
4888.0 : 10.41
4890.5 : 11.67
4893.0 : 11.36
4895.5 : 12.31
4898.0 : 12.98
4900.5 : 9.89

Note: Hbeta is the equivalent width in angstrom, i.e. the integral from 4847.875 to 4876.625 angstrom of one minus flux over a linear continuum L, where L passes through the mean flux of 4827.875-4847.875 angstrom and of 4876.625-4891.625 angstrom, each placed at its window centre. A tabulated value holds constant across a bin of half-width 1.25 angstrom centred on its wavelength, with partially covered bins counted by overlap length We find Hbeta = -4.5 angstrom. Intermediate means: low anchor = 11.3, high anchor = 11.8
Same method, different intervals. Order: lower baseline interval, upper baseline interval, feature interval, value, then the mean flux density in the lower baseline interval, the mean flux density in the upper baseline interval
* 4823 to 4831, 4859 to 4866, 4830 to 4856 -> 7.20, 12.4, 19.3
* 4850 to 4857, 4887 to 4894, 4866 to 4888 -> -1.26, 11.6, 11.2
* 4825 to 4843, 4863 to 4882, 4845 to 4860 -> 0.03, 11.7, 12.2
